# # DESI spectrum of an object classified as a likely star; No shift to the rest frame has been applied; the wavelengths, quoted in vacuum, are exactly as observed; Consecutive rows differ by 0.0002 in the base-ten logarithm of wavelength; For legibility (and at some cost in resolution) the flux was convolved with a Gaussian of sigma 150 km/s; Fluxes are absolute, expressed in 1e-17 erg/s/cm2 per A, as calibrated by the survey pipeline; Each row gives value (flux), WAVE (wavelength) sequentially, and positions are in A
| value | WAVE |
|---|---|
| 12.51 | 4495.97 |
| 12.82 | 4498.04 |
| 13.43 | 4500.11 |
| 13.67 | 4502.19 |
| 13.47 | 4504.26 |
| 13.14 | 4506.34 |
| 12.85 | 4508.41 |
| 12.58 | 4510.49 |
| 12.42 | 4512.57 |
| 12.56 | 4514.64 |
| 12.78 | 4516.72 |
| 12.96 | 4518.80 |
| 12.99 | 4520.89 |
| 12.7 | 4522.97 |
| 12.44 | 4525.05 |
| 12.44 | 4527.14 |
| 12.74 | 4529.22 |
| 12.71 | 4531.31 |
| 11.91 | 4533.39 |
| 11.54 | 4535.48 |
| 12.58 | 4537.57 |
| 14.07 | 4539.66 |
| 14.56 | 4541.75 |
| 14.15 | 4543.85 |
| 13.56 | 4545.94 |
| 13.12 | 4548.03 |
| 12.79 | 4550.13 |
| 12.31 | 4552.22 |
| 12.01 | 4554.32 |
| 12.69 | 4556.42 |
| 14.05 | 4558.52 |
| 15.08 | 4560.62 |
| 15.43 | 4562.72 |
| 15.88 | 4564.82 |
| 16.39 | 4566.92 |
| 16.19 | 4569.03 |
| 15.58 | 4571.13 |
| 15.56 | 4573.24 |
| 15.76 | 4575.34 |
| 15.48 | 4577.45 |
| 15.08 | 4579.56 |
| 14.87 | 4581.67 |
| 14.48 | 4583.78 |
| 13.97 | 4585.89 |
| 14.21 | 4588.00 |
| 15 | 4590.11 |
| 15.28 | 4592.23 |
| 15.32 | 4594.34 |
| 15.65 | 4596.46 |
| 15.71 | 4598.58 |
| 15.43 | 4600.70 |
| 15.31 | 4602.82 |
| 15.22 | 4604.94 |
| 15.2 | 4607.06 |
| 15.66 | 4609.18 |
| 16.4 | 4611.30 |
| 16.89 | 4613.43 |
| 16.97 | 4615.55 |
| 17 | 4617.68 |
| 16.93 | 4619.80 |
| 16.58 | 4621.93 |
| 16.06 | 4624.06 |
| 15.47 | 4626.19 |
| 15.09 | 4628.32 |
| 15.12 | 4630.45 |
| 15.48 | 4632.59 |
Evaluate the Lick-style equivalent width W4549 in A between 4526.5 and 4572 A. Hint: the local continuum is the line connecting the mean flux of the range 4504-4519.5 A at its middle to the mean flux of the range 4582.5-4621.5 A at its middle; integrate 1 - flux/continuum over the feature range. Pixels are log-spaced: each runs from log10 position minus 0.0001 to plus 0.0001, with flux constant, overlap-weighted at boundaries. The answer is 0.88 A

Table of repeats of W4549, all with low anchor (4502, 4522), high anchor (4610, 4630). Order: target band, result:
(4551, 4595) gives 0.2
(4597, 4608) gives 0.3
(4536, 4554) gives 0.9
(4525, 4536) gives 1.0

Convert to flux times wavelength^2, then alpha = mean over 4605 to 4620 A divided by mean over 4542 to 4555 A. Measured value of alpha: 1.28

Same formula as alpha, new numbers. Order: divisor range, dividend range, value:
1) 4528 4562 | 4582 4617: 1.20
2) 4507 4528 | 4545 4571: 1.14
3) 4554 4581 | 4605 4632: 1.09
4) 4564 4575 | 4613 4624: 1.08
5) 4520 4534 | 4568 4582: 1.26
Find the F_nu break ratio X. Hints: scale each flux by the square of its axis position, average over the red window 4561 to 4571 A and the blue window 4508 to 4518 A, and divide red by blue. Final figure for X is 1.29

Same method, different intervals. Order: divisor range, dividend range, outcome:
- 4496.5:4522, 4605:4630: 1.31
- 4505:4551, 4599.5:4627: 1.30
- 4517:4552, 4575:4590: 1.17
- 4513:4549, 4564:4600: 1.21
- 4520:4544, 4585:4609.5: 1.21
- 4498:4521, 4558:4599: 1.21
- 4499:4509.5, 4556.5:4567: 1.16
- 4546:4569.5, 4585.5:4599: 1.08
